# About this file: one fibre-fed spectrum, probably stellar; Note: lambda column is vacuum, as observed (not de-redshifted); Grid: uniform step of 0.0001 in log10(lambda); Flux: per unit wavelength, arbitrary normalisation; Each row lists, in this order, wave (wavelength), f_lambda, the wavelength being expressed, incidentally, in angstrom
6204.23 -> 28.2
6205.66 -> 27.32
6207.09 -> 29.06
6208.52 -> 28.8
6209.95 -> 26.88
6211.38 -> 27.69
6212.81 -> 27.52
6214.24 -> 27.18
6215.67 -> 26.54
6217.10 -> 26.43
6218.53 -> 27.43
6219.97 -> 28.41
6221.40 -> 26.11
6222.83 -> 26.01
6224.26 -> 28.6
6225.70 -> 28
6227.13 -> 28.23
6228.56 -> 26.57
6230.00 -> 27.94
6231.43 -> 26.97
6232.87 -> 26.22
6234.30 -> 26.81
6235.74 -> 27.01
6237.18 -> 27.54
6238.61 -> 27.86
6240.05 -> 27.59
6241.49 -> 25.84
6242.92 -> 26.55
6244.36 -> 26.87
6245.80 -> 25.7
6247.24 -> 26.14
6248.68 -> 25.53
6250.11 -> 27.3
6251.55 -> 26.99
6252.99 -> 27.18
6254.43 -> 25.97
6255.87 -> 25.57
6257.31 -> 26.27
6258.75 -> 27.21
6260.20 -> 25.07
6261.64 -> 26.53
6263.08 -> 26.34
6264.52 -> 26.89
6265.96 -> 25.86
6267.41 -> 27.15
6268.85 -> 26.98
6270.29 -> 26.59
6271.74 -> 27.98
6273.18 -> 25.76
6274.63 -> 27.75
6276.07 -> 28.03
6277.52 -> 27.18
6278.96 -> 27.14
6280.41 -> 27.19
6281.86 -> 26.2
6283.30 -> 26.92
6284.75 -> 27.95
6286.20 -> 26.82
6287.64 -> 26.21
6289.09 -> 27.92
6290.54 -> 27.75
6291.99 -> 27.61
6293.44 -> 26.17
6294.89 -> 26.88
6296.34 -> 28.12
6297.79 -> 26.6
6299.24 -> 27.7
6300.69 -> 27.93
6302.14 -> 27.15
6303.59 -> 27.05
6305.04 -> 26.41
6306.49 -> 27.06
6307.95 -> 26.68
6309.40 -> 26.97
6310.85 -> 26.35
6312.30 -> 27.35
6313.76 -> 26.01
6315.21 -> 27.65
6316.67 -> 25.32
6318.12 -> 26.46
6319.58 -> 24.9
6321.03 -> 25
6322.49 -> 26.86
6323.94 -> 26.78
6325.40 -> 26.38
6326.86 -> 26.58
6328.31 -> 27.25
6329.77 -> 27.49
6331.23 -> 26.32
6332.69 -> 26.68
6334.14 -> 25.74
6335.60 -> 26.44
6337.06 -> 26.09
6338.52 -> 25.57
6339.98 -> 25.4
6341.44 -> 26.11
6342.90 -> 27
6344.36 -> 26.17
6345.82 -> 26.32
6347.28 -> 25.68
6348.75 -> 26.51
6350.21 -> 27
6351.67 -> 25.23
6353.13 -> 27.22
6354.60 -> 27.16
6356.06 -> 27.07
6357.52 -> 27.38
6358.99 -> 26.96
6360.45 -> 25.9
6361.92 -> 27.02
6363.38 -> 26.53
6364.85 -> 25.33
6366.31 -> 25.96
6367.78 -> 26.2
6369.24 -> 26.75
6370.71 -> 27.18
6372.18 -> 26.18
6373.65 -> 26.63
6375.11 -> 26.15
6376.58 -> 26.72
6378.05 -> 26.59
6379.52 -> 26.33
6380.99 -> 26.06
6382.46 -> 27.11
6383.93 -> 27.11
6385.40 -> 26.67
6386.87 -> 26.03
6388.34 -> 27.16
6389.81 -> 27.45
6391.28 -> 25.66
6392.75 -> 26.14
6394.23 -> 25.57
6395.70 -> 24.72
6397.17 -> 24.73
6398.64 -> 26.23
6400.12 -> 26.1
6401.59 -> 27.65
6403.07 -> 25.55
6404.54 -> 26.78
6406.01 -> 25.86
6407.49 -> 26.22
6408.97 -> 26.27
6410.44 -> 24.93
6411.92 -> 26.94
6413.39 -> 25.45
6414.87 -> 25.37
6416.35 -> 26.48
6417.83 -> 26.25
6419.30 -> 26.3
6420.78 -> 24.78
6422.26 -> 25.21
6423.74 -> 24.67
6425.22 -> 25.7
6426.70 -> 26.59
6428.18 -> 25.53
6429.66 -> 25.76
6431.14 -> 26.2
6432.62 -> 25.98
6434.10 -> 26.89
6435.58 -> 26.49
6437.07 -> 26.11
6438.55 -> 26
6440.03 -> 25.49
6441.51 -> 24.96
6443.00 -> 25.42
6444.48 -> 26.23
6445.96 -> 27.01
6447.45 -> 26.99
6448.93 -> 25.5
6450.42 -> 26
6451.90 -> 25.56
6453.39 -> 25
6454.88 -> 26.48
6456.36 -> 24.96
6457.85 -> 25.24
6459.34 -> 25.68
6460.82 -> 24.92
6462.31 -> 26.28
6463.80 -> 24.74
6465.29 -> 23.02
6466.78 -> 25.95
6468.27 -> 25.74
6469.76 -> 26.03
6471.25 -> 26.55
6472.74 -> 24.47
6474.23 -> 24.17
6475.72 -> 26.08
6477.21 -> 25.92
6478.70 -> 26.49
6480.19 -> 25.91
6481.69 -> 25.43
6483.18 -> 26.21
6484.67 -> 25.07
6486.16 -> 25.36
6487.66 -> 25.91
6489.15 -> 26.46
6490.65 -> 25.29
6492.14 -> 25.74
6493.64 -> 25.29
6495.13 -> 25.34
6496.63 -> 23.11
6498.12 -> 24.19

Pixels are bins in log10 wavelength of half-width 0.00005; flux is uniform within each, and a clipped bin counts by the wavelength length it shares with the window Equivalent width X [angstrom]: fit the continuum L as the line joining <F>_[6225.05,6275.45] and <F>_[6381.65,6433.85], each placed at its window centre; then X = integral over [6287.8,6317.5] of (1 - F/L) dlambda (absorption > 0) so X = -0.55 angstrom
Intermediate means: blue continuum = 26.8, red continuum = 26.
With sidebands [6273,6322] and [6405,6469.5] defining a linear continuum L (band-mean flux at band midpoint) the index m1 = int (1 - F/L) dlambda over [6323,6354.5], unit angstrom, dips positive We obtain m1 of 0.19 angstrom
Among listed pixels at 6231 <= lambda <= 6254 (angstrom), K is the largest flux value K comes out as 27.86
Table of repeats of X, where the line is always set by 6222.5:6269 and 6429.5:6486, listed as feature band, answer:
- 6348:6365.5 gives -0.3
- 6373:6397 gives -0.2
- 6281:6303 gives -0.5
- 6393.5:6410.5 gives 0.0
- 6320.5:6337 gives -0.1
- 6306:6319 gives -0.1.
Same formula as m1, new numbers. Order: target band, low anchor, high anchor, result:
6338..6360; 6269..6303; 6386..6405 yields 0.11 angstrom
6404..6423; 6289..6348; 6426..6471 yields 0.07 angstrom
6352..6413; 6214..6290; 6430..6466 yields -0.64 angstrom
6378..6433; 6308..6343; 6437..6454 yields -0.05 angstrom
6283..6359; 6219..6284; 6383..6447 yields -0.51 angstrom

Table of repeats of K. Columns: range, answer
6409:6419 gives 26.94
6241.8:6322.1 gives 28.12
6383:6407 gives 27.65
